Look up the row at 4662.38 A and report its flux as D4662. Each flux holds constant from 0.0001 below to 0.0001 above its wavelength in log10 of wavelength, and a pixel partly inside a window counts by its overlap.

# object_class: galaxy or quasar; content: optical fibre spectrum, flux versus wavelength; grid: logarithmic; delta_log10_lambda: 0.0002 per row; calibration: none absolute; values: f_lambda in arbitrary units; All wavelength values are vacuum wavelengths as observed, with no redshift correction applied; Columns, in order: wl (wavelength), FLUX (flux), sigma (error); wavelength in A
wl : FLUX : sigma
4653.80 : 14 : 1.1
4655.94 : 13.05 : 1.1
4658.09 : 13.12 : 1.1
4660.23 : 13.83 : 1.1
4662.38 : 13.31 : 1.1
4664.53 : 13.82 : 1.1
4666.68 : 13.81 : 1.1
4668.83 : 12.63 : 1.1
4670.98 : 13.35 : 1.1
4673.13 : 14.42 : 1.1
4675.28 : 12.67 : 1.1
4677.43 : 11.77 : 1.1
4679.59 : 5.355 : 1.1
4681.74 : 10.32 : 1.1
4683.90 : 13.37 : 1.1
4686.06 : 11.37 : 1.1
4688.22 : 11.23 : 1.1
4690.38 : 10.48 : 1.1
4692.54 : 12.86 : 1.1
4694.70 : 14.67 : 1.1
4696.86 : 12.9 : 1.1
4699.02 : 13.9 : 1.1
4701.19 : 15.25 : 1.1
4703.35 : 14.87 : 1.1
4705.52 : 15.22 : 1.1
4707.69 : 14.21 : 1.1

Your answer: 13.31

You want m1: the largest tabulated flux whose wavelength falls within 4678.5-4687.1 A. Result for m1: 13.37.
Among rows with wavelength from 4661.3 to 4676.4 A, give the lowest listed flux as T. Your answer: 12.63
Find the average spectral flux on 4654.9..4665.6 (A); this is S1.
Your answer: 13.4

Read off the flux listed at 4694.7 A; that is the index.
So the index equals 14.67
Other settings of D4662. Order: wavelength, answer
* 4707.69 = 14.21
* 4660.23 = 13.83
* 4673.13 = 14.42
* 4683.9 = 13.37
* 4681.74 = 10.32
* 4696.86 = 12.9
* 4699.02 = 13.9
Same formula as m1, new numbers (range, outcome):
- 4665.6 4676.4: 14.42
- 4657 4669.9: 13.83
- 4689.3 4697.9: 14.67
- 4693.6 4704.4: 15.25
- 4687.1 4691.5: 11.23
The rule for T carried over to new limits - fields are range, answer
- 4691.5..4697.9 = 12.86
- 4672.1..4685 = 5.355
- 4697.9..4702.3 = 13.9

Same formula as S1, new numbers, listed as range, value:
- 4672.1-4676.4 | 13.5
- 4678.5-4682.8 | 7.83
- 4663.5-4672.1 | 13.4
